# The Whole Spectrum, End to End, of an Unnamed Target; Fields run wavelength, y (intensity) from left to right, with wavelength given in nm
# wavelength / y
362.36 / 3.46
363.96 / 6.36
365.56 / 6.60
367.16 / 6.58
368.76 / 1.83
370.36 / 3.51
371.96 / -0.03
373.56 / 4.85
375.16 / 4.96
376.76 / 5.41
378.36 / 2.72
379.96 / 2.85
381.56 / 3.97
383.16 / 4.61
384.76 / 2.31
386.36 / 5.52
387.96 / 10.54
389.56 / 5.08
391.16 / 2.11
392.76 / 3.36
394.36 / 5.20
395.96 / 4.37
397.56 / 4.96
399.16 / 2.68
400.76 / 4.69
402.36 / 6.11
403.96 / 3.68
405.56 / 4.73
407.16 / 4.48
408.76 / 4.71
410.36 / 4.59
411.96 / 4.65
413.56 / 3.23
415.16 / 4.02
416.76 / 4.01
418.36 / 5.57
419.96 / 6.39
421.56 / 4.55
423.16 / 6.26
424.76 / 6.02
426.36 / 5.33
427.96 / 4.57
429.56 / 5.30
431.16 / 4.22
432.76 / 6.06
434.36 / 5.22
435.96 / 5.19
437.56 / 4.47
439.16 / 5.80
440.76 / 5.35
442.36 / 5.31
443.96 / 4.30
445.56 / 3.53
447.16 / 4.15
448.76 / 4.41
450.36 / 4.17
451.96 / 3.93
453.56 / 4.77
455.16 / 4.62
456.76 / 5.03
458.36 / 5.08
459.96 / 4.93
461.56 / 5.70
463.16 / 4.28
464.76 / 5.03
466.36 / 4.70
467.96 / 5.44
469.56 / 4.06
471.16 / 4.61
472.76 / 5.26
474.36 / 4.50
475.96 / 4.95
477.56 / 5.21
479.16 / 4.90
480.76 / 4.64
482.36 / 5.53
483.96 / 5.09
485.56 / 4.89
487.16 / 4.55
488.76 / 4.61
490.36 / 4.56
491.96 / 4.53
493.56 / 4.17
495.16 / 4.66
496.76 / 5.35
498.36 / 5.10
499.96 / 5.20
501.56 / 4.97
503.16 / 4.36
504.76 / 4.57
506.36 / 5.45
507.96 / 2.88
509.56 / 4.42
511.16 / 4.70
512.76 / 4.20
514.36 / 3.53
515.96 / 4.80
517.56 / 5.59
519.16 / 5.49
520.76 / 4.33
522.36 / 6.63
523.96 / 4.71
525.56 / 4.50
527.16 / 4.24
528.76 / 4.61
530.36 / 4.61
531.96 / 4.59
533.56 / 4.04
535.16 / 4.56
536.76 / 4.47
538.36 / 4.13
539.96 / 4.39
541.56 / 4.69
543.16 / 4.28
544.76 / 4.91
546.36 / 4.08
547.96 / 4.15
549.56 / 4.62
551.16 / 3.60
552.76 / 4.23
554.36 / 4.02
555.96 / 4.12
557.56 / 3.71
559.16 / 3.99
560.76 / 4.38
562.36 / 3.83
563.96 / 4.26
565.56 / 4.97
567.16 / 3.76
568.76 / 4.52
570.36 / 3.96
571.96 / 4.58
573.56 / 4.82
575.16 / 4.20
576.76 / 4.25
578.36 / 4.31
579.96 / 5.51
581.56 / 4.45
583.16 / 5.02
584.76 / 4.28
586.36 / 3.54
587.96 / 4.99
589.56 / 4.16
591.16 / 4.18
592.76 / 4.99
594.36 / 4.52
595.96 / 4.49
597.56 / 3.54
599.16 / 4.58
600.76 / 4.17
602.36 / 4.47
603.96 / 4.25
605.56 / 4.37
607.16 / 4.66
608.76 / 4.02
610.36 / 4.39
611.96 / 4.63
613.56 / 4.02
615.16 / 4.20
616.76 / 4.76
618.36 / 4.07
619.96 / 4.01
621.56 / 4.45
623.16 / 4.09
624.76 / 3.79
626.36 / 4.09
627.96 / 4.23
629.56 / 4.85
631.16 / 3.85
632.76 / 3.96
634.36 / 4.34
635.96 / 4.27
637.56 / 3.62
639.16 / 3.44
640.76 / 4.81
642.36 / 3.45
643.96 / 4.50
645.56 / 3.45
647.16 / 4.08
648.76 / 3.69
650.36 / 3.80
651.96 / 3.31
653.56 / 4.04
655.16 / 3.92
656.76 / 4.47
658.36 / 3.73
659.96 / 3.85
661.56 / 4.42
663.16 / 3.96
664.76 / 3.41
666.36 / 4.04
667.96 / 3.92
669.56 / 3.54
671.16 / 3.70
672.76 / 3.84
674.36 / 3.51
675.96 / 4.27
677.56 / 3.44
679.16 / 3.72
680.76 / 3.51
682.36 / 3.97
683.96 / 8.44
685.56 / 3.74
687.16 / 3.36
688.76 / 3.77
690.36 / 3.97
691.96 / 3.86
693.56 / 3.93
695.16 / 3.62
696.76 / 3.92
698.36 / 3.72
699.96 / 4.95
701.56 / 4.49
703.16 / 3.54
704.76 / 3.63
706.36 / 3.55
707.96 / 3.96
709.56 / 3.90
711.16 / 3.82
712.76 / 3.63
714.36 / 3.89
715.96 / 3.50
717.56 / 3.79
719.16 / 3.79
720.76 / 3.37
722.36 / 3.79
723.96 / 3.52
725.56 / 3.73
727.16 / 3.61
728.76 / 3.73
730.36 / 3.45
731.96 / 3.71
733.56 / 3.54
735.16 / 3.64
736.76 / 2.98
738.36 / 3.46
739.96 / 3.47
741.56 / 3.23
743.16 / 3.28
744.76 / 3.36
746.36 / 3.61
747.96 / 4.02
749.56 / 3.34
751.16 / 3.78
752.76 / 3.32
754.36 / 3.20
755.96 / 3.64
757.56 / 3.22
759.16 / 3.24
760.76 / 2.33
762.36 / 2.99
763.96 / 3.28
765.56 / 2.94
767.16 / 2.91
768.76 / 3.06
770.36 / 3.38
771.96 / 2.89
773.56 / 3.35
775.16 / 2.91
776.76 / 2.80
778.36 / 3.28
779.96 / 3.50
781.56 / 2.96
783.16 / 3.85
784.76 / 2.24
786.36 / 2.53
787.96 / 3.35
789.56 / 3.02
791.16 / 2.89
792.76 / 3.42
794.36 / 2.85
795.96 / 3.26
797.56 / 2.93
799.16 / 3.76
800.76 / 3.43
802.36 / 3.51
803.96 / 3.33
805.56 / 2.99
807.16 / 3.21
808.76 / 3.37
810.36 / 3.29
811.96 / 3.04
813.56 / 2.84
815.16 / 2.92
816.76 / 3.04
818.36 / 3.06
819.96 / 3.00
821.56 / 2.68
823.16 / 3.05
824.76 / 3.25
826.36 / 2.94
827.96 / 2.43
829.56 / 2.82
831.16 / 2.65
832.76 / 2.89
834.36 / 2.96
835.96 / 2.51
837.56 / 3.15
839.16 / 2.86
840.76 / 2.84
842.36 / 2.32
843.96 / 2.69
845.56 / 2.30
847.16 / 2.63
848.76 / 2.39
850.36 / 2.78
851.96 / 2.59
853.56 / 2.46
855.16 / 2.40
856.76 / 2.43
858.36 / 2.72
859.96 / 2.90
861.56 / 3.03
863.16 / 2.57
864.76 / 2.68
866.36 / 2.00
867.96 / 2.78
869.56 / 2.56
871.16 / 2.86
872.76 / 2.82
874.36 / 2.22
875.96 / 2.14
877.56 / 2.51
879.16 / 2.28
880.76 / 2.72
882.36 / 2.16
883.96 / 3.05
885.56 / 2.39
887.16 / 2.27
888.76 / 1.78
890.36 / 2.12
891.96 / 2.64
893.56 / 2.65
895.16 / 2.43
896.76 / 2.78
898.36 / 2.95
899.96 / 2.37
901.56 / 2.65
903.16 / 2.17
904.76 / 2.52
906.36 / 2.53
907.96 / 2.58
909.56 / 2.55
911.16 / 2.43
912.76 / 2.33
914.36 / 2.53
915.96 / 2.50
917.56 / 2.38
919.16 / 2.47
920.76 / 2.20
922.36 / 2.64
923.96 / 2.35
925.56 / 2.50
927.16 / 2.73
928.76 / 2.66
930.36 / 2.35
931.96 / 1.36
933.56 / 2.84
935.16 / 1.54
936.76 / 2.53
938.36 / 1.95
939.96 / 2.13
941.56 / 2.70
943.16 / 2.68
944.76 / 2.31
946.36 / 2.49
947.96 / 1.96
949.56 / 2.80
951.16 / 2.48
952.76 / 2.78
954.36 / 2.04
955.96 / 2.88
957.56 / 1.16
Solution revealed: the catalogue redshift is 0.042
